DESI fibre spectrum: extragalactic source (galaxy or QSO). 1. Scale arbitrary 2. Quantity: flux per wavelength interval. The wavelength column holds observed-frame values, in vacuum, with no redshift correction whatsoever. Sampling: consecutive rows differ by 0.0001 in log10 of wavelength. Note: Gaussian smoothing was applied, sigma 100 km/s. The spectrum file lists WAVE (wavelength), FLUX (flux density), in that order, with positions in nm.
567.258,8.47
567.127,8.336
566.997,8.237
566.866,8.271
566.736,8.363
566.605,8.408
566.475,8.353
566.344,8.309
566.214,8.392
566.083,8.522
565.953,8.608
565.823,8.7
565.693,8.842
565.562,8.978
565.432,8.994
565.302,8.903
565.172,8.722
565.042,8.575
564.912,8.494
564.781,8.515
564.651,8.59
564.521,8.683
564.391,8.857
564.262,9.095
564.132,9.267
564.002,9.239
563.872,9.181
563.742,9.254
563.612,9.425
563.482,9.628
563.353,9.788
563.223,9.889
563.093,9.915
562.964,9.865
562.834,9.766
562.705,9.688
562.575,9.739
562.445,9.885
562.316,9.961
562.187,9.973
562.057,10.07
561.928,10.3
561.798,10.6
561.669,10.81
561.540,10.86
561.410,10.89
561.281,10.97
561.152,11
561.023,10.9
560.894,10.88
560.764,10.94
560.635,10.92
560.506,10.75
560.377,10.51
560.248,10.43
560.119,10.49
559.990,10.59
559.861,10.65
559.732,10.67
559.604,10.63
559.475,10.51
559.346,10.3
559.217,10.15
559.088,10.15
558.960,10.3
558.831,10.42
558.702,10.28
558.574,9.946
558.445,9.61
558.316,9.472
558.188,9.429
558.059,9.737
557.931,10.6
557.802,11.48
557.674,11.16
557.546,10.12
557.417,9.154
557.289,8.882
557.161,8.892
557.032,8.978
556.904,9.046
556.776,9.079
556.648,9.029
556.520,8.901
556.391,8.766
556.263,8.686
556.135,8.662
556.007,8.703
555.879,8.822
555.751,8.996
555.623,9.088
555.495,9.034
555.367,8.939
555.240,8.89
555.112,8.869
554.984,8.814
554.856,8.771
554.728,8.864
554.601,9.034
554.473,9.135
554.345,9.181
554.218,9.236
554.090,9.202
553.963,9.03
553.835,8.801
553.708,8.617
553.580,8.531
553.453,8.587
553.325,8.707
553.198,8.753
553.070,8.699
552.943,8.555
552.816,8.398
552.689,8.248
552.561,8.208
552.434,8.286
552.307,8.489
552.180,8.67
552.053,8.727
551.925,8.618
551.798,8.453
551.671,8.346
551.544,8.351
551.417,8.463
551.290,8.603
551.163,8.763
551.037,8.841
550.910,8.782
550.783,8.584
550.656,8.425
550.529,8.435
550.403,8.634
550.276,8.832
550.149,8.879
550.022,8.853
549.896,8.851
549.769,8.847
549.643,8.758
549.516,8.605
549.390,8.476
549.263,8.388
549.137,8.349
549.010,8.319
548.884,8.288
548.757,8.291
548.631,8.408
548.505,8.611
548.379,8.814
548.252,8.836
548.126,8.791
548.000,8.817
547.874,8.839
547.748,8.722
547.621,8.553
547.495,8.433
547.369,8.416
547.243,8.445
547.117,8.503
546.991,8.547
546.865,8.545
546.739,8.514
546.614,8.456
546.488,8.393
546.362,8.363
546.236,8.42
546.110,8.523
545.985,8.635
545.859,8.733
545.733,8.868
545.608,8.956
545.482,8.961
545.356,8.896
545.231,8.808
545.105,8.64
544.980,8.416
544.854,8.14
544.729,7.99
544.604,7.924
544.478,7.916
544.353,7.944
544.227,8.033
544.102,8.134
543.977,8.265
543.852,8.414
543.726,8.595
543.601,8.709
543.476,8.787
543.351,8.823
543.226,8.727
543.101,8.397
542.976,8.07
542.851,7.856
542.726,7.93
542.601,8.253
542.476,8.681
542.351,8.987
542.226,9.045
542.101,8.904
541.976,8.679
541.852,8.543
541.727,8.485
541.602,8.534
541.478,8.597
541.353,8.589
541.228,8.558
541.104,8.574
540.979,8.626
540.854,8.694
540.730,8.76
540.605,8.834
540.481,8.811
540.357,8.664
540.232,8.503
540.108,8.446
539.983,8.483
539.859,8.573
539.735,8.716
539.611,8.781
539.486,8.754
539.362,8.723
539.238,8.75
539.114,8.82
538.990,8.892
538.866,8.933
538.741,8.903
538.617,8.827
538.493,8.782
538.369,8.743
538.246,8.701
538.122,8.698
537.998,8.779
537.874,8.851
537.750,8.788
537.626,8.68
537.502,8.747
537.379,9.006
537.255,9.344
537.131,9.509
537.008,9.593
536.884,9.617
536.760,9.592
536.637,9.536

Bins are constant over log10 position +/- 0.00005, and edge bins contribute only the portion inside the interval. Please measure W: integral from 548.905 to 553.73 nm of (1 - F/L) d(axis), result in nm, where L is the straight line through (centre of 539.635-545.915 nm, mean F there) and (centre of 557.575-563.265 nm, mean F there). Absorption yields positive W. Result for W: 0.43 nm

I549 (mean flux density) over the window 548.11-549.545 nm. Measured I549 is 8.5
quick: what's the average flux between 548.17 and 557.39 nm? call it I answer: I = 8.72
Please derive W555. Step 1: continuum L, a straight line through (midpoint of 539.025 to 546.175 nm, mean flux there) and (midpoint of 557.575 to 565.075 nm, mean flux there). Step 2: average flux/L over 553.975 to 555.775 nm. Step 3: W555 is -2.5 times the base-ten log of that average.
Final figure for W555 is 0.062 mag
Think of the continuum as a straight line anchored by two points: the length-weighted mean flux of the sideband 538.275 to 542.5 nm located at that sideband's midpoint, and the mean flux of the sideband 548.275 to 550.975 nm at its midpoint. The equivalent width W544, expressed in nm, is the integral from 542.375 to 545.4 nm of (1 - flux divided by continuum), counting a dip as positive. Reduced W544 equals 0.11 nm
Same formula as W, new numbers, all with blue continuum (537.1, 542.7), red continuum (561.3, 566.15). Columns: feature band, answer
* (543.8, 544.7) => 0.08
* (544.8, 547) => 0.08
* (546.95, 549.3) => 0.11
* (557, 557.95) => -0.07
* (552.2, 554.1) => 0.11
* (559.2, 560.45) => -0.16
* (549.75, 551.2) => 0.05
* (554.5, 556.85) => 0.08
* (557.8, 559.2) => -0.12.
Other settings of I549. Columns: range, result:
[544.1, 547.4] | 8.46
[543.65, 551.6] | 8.54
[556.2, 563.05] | 10.1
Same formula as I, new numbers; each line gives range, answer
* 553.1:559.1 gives 9.25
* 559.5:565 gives 10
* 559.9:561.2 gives 10.7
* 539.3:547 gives 8.53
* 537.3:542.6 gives 8.72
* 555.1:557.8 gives 9.14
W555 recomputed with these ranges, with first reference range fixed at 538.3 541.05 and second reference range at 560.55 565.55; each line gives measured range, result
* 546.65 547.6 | 0.069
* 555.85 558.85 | 0.002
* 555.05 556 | 0.058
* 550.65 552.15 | 0.080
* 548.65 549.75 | 0.086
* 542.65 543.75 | 0.057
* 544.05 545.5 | 0.083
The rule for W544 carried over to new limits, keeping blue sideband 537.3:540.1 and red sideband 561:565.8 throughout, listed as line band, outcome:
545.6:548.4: 0.137 nm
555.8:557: 0.065 nm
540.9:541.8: 0.029 nm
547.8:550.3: 0.131 nm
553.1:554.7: 0.066 nm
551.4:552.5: 0.087 nm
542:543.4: 0.060 nm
